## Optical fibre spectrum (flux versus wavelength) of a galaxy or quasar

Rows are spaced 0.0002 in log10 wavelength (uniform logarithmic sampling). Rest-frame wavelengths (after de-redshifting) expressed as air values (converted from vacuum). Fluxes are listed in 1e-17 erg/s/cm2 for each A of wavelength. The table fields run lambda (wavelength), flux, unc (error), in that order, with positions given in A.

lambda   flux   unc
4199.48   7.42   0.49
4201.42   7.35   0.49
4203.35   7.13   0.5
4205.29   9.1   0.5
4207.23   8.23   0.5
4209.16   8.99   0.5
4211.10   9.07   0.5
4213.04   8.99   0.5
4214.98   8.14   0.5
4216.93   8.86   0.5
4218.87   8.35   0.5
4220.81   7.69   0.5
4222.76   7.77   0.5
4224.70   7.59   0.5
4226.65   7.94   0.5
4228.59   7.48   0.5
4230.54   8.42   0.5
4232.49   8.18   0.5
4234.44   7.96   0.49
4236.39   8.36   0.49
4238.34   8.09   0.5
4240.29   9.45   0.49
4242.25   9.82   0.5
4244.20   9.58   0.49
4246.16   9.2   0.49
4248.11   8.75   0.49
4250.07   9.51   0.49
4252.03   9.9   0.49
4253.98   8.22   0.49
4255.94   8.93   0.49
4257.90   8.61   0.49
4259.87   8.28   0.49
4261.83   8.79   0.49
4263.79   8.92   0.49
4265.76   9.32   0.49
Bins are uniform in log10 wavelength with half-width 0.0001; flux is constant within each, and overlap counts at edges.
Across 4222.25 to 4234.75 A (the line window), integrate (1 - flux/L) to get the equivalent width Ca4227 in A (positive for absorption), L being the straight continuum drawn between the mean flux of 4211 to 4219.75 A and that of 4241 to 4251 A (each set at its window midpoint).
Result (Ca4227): 1.5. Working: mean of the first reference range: 8.64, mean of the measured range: 7.91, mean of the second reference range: 9.37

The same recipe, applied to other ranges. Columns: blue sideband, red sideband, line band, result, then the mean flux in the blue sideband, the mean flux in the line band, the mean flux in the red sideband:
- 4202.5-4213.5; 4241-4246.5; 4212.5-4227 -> 1.21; 8.58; 8.15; 9.55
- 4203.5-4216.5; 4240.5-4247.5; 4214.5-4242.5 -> 2.67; 8.65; 8.23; 9.48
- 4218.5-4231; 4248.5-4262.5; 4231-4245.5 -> -0.81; 7.85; 8.77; 8.89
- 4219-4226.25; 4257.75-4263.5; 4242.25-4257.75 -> -1.50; 7.78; 9.17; 8.59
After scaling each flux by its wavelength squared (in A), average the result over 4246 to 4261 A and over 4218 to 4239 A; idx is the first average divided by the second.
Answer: 1.13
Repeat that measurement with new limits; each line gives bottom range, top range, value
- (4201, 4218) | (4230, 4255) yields 1.07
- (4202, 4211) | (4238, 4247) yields 1.13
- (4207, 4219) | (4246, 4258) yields 1.06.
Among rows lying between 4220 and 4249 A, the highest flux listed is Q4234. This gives 9.82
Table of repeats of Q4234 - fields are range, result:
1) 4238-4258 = 9.9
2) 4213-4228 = 8.99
